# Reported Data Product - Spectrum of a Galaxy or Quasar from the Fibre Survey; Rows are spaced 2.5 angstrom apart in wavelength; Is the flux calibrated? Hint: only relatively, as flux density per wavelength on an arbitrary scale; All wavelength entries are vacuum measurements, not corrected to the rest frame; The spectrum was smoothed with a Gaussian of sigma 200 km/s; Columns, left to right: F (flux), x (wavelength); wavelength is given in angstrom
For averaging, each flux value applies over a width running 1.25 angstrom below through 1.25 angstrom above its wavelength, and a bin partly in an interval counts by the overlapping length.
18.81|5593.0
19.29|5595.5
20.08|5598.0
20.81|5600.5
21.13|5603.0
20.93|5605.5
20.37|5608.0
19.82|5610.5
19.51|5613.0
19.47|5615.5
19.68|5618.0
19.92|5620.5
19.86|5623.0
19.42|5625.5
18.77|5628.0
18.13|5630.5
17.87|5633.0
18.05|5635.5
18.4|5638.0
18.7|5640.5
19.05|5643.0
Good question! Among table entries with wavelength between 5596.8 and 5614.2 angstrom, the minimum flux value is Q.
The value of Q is 19.51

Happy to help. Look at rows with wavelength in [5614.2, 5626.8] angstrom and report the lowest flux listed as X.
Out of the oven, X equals 19.42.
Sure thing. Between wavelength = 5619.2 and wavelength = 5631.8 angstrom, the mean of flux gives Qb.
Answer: 19.2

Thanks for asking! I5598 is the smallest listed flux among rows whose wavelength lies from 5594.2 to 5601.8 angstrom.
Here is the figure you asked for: 19.29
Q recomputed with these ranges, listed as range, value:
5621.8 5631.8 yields 18.13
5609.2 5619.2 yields 19.47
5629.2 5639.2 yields 17.87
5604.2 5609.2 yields 20.37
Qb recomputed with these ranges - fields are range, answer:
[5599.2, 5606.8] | 20.9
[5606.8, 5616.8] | 19.8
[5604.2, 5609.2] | 20.7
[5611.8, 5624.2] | 19.7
